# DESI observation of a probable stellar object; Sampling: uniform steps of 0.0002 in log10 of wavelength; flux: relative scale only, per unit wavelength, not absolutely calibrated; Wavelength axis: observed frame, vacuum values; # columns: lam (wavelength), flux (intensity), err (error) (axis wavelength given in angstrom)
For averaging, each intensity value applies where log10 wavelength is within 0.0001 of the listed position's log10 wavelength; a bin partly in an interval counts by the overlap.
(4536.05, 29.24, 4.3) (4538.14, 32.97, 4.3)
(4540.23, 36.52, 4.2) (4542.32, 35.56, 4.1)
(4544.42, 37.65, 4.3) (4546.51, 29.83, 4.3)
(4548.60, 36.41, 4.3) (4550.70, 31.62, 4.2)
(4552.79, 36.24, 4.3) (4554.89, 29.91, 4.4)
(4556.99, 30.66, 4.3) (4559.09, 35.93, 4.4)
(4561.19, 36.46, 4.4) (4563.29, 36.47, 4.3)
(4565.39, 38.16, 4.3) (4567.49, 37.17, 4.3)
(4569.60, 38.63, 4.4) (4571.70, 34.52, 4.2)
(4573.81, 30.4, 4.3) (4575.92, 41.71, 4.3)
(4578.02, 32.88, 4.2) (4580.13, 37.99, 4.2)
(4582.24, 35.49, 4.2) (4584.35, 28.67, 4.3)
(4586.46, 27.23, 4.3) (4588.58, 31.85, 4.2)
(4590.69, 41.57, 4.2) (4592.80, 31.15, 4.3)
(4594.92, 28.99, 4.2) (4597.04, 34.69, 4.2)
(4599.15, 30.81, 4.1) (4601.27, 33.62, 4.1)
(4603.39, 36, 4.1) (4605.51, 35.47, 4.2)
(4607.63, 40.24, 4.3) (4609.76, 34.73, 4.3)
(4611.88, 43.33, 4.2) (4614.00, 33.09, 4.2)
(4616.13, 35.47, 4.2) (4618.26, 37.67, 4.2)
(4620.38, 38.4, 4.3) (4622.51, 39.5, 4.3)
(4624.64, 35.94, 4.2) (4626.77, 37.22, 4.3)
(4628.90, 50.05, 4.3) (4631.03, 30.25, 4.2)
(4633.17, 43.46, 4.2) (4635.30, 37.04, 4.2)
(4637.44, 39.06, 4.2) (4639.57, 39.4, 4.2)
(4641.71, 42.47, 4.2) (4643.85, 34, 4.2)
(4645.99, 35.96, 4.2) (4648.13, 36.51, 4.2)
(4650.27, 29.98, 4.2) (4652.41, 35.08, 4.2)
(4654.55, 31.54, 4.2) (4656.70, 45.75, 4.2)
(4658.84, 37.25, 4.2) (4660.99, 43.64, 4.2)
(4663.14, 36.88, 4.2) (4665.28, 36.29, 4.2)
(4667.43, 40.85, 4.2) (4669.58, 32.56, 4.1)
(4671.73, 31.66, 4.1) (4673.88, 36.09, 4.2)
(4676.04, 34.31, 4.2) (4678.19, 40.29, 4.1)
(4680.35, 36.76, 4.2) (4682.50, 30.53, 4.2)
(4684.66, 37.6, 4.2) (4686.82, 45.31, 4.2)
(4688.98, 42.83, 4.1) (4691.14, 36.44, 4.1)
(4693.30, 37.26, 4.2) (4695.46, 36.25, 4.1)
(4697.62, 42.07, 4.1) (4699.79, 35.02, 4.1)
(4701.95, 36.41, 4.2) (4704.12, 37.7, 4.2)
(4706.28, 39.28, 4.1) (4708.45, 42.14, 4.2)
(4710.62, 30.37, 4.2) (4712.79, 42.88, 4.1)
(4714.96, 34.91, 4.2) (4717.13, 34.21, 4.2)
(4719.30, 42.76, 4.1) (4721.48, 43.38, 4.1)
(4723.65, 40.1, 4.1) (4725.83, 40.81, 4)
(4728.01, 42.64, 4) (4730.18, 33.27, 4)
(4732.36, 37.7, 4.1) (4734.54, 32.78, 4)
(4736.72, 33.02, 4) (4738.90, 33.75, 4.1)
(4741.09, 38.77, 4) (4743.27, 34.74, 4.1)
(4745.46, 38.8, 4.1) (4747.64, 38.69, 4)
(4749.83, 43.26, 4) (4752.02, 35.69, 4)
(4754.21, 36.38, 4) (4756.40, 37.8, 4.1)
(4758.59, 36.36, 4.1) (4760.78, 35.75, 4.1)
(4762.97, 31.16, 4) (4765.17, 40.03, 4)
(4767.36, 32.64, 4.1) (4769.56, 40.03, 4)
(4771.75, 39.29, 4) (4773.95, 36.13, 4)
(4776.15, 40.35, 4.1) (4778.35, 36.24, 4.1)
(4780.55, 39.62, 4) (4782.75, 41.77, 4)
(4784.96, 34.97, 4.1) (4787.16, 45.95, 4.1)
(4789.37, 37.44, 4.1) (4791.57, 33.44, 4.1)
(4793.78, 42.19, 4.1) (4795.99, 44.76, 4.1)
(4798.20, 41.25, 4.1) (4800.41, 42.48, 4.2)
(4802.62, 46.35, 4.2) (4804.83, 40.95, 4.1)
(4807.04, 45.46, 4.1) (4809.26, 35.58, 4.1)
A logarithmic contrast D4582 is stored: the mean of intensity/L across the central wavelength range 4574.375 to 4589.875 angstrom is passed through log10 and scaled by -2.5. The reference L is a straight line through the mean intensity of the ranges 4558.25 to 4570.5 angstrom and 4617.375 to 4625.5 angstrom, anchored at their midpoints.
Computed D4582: 0.11 mag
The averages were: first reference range 37.1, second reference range 38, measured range 33.7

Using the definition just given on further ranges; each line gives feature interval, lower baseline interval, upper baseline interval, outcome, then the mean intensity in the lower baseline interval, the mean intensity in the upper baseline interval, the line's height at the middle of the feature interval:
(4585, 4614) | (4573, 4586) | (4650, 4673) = 0.01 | 34.3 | 36.7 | 34.9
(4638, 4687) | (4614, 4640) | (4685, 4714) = 0.05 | 38.4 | 38.7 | 38.5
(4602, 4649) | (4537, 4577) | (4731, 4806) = -0.05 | 35.1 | 38.2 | 36.1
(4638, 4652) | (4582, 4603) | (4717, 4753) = -0.06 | 32.4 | 38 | 34.5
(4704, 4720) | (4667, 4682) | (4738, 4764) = -0.05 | 35.7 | 36.8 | 36.2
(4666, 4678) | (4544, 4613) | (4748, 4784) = 0.02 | 34.7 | 37.7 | 36.2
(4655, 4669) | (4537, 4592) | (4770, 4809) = -0.07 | 34.7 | 40.4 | 37.2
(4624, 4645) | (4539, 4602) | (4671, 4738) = -0.09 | 34.3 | 37.7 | 35.9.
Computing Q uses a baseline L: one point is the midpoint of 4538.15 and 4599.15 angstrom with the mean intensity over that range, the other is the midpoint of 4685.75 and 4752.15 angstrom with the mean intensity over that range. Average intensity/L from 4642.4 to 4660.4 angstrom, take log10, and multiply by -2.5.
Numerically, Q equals 0.011 mag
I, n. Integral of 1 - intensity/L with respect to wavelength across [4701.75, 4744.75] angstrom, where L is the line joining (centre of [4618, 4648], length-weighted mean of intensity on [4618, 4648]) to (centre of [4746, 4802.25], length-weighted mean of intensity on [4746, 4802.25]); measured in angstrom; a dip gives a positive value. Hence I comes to 1.1 angstrom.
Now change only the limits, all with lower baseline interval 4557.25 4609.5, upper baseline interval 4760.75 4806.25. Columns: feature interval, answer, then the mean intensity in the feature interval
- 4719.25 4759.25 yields 0.5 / 37.8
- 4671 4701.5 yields -0.2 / 37.4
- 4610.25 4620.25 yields -0.5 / 37.4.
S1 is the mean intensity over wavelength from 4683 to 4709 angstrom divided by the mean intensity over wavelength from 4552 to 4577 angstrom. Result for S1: 1.1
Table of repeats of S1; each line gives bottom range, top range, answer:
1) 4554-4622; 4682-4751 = 1.09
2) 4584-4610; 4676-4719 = 1.13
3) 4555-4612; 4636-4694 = 1.07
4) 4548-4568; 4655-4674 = 1.08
